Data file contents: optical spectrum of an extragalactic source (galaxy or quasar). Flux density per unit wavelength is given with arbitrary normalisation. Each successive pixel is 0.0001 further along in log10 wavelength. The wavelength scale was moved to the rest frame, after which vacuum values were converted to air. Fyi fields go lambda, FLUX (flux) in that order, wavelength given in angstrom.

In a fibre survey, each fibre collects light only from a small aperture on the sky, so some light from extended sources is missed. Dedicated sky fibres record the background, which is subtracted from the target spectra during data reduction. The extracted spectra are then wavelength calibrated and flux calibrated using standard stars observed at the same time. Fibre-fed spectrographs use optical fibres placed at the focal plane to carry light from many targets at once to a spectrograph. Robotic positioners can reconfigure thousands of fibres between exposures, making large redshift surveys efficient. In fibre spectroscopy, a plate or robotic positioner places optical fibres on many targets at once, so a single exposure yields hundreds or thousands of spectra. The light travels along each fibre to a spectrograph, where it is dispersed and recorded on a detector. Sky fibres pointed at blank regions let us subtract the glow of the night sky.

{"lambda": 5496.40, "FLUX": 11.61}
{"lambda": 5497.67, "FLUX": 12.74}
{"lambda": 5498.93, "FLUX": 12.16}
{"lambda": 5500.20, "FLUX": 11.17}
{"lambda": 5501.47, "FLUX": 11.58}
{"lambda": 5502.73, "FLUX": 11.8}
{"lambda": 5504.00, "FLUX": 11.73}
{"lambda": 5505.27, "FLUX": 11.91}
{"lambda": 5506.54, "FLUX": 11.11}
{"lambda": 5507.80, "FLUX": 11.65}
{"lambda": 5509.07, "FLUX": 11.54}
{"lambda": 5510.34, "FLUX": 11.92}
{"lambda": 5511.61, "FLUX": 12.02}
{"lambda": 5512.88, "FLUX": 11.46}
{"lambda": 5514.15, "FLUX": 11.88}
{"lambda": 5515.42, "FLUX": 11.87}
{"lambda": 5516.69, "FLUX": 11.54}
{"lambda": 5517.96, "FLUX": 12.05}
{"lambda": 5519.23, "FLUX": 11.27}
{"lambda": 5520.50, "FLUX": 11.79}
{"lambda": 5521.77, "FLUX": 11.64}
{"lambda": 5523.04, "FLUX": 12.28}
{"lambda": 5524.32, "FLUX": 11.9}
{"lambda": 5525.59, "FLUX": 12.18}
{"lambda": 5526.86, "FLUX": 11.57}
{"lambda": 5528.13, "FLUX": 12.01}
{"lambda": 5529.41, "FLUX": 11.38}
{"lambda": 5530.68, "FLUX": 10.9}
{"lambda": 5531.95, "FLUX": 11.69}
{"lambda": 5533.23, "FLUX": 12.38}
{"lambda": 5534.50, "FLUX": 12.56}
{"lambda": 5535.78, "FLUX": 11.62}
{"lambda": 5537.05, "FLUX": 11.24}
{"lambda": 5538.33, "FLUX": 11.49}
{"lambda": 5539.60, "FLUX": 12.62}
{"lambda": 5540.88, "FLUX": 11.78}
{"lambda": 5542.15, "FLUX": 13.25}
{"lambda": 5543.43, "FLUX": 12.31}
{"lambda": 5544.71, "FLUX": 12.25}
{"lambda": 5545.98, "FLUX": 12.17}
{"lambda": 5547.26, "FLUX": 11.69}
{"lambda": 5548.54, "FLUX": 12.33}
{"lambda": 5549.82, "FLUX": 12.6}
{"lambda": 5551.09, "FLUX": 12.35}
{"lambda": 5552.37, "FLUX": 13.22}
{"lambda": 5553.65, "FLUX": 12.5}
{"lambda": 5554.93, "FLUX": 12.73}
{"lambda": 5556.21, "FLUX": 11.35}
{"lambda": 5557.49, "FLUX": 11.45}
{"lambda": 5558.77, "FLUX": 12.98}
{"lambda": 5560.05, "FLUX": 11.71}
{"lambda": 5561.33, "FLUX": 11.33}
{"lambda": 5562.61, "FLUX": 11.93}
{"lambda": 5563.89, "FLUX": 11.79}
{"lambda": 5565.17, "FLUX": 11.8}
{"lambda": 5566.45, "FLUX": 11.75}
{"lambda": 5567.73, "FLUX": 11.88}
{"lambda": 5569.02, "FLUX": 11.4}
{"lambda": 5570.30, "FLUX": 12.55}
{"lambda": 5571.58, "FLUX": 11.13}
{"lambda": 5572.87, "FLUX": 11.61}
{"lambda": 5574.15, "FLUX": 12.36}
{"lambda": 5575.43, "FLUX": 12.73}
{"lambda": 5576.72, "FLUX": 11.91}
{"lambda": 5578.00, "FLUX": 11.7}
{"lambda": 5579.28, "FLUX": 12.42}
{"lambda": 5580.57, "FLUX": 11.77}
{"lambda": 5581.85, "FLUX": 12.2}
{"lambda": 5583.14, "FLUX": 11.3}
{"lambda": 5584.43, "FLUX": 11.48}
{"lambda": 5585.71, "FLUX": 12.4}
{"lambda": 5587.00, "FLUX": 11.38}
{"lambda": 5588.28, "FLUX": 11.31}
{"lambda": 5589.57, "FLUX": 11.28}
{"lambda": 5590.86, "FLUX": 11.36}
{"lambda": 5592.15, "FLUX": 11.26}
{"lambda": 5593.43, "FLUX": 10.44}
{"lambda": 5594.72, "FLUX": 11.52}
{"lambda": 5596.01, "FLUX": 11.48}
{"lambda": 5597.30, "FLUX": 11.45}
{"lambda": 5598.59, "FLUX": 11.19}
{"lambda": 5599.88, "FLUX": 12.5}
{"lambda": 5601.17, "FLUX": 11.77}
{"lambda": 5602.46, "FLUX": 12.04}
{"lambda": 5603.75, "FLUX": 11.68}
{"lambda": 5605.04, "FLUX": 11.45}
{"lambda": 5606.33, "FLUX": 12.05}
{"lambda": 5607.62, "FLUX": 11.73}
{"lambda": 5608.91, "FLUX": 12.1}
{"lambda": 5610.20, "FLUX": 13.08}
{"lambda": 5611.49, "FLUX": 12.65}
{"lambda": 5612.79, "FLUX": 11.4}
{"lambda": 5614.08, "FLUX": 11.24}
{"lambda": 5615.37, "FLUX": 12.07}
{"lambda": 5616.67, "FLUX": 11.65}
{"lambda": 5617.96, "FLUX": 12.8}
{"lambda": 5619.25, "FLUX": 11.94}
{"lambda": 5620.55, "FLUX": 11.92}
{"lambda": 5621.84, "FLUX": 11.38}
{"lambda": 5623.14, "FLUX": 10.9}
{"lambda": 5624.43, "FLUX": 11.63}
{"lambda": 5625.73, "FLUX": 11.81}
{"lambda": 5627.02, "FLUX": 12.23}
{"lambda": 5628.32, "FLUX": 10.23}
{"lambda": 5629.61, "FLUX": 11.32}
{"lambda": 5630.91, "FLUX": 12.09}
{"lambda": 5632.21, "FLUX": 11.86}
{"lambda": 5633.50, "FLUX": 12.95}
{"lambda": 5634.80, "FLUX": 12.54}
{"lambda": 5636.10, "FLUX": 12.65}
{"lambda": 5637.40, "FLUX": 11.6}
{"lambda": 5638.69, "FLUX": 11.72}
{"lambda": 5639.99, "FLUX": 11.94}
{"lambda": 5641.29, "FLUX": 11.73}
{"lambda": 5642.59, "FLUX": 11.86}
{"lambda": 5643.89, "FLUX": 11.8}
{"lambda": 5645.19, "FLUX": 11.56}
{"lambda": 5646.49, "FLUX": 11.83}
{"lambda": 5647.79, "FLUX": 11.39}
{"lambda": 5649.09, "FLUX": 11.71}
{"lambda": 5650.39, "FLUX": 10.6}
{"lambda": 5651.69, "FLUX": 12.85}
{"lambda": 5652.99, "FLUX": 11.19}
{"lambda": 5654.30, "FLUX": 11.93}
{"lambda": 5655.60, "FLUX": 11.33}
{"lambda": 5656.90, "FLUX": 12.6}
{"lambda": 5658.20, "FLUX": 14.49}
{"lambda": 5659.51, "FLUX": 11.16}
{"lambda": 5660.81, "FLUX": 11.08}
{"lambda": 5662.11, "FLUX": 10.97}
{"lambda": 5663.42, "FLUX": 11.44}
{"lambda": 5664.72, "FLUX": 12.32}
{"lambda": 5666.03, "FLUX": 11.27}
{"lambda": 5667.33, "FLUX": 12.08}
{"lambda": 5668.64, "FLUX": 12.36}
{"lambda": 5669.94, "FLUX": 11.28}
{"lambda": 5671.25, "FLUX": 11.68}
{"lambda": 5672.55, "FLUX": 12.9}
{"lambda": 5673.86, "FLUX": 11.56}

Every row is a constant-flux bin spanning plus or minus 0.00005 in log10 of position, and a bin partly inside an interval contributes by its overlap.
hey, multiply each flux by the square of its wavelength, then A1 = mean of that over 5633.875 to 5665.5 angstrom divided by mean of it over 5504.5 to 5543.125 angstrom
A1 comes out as 1.0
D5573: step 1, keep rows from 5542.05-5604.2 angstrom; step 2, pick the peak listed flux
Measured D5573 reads 13.25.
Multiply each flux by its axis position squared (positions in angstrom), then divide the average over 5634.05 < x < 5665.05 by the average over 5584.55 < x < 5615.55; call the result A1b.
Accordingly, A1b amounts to 1.03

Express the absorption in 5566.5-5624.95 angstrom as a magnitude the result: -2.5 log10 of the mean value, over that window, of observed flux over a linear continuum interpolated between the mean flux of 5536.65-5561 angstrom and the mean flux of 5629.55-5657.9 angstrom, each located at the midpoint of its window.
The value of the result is 0.03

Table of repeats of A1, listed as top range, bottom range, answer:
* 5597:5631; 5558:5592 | 1.01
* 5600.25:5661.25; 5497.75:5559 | 1.03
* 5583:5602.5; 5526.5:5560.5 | 0.97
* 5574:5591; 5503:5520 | 1.04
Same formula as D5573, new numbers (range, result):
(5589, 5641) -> 13.08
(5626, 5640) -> 12.95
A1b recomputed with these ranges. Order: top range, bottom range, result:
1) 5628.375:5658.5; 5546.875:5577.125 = 1.02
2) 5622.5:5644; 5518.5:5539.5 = 1.04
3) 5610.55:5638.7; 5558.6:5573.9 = 1.03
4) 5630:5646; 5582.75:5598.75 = 1.07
